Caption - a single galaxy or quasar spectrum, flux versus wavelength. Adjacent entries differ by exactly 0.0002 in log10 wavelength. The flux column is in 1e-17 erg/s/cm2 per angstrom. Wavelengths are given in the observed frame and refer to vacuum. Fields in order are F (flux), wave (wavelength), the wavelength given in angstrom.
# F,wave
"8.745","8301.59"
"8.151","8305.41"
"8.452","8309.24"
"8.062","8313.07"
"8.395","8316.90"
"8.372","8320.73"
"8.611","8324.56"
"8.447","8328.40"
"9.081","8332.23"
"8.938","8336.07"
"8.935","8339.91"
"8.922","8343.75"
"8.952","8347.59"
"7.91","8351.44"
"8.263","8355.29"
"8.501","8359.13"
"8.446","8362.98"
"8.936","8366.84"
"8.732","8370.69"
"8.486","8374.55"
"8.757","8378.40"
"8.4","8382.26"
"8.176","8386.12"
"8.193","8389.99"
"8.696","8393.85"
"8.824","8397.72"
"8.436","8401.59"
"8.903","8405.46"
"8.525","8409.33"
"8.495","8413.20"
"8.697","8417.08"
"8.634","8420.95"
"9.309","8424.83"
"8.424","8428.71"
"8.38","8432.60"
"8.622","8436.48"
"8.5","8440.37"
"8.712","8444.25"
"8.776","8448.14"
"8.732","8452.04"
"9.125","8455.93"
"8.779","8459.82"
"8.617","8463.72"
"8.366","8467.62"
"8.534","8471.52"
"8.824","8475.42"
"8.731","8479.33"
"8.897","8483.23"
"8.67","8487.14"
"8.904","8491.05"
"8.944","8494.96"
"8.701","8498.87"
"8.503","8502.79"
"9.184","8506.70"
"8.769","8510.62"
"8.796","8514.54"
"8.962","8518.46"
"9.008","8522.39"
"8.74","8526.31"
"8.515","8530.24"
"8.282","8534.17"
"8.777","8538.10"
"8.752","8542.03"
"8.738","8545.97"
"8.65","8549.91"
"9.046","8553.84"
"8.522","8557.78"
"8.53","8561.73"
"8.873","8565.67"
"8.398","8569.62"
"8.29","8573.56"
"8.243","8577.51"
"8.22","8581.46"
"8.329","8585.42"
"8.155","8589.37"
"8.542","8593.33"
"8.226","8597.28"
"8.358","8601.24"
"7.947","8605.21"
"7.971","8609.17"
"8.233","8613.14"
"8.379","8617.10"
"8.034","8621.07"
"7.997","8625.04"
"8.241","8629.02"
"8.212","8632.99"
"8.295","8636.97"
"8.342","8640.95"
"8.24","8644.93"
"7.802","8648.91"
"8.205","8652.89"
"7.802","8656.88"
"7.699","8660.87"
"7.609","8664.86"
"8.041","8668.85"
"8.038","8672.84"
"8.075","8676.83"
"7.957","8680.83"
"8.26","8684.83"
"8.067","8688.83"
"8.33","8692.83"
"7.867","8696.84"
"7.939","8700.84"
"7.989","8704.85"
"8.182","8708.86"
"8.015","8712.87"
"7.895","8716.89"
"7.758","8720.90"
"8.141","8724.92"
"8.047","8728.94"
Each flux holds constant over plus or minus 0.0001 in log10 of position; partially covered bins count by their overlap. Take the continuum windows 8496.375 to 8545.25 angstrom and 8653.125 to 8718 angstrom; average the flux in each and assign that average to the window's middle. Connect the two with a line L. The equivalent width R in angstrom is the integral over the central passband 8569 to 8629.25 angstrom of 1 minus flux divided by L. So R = 1.2 angstrom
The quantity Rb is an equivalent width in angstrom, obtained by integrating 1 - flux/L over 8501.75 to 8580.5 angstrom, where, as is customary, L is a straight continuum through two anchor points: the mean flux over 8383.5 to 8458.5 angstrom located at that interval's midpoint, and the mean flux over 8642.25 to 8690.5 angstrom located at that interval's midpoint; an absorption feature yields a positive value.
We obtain -3.3 angstrom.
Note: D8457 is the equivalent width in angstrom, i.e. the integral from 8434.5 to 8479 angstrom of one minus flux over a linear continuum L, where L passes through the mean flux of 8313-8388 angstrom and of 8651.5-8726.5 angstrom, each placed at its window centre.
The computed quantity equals -1.6 angstrom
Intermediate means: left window 8.58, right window 7.99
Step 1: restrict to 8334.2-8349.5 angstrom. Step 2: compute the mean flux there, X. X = 8.94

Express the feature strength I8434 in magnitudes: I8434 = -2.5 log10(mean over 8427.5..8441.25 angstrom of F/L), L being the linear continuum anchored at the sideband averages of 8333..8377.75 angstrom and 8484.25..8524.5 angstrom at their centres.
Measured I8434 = 0.035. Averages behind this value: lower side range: 8.65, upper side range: 8.85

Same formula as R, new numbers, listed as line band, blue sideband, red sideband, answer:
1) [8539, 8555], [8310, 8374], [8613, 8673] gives -1.1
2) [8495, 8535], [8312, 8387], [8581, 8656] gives -2.1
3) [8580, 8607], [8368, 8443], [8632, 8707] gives -0.2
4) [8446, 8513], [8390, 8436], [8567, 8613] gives -2.1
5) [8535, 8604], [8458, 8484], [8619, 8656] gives -1.2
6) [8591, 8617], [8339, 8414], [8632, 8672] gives -0.3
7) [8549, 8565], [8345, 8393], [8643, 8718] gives -1.0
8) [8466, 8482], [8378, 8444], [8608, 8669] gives -0.4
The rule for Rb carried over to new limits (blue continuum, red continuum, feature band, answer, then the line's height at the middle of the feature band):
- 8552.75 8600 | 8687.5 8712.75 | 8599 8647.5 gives 0.64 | 8.29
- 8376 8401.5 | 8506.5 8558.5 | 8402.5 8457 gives -0.73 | 8.58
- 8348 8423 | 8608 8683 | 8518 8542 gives -1.24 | 8.27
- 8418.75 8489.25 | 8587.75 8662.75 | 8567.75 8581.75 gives 0.02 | 8.31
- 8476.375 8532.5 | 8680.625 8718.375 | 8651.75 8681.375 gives 0.95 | 8.18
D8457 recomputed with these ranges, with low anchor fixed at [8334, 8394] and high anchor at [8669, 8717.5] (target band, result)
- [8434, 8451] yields -0.4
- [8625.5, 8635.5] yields 0.0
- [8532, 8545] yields -0.5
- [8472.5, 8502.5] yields -1.4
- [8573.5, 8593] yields -0.1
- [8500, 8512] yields -0.7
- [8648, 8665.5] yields 0.6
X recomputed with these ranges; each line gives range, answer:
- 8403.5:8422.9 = 8.65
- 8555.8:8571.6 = 8.58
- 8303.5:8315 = 8.22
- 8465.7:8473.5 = 8.45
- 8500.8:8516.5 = 8.81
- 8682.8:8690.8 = 8.16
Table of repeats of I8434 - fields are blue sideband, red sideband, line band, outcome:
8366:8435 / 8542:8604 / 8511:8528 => -0.044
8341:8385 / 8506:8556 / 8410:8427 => -0.015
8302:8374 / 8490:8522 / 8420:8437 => 0.005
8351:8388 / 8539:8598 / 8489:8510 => -0.043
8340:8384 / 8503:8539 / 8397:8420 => 0.000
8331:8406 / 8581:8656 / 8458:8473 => -0.016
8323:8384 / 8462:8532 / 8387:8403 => 0.021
